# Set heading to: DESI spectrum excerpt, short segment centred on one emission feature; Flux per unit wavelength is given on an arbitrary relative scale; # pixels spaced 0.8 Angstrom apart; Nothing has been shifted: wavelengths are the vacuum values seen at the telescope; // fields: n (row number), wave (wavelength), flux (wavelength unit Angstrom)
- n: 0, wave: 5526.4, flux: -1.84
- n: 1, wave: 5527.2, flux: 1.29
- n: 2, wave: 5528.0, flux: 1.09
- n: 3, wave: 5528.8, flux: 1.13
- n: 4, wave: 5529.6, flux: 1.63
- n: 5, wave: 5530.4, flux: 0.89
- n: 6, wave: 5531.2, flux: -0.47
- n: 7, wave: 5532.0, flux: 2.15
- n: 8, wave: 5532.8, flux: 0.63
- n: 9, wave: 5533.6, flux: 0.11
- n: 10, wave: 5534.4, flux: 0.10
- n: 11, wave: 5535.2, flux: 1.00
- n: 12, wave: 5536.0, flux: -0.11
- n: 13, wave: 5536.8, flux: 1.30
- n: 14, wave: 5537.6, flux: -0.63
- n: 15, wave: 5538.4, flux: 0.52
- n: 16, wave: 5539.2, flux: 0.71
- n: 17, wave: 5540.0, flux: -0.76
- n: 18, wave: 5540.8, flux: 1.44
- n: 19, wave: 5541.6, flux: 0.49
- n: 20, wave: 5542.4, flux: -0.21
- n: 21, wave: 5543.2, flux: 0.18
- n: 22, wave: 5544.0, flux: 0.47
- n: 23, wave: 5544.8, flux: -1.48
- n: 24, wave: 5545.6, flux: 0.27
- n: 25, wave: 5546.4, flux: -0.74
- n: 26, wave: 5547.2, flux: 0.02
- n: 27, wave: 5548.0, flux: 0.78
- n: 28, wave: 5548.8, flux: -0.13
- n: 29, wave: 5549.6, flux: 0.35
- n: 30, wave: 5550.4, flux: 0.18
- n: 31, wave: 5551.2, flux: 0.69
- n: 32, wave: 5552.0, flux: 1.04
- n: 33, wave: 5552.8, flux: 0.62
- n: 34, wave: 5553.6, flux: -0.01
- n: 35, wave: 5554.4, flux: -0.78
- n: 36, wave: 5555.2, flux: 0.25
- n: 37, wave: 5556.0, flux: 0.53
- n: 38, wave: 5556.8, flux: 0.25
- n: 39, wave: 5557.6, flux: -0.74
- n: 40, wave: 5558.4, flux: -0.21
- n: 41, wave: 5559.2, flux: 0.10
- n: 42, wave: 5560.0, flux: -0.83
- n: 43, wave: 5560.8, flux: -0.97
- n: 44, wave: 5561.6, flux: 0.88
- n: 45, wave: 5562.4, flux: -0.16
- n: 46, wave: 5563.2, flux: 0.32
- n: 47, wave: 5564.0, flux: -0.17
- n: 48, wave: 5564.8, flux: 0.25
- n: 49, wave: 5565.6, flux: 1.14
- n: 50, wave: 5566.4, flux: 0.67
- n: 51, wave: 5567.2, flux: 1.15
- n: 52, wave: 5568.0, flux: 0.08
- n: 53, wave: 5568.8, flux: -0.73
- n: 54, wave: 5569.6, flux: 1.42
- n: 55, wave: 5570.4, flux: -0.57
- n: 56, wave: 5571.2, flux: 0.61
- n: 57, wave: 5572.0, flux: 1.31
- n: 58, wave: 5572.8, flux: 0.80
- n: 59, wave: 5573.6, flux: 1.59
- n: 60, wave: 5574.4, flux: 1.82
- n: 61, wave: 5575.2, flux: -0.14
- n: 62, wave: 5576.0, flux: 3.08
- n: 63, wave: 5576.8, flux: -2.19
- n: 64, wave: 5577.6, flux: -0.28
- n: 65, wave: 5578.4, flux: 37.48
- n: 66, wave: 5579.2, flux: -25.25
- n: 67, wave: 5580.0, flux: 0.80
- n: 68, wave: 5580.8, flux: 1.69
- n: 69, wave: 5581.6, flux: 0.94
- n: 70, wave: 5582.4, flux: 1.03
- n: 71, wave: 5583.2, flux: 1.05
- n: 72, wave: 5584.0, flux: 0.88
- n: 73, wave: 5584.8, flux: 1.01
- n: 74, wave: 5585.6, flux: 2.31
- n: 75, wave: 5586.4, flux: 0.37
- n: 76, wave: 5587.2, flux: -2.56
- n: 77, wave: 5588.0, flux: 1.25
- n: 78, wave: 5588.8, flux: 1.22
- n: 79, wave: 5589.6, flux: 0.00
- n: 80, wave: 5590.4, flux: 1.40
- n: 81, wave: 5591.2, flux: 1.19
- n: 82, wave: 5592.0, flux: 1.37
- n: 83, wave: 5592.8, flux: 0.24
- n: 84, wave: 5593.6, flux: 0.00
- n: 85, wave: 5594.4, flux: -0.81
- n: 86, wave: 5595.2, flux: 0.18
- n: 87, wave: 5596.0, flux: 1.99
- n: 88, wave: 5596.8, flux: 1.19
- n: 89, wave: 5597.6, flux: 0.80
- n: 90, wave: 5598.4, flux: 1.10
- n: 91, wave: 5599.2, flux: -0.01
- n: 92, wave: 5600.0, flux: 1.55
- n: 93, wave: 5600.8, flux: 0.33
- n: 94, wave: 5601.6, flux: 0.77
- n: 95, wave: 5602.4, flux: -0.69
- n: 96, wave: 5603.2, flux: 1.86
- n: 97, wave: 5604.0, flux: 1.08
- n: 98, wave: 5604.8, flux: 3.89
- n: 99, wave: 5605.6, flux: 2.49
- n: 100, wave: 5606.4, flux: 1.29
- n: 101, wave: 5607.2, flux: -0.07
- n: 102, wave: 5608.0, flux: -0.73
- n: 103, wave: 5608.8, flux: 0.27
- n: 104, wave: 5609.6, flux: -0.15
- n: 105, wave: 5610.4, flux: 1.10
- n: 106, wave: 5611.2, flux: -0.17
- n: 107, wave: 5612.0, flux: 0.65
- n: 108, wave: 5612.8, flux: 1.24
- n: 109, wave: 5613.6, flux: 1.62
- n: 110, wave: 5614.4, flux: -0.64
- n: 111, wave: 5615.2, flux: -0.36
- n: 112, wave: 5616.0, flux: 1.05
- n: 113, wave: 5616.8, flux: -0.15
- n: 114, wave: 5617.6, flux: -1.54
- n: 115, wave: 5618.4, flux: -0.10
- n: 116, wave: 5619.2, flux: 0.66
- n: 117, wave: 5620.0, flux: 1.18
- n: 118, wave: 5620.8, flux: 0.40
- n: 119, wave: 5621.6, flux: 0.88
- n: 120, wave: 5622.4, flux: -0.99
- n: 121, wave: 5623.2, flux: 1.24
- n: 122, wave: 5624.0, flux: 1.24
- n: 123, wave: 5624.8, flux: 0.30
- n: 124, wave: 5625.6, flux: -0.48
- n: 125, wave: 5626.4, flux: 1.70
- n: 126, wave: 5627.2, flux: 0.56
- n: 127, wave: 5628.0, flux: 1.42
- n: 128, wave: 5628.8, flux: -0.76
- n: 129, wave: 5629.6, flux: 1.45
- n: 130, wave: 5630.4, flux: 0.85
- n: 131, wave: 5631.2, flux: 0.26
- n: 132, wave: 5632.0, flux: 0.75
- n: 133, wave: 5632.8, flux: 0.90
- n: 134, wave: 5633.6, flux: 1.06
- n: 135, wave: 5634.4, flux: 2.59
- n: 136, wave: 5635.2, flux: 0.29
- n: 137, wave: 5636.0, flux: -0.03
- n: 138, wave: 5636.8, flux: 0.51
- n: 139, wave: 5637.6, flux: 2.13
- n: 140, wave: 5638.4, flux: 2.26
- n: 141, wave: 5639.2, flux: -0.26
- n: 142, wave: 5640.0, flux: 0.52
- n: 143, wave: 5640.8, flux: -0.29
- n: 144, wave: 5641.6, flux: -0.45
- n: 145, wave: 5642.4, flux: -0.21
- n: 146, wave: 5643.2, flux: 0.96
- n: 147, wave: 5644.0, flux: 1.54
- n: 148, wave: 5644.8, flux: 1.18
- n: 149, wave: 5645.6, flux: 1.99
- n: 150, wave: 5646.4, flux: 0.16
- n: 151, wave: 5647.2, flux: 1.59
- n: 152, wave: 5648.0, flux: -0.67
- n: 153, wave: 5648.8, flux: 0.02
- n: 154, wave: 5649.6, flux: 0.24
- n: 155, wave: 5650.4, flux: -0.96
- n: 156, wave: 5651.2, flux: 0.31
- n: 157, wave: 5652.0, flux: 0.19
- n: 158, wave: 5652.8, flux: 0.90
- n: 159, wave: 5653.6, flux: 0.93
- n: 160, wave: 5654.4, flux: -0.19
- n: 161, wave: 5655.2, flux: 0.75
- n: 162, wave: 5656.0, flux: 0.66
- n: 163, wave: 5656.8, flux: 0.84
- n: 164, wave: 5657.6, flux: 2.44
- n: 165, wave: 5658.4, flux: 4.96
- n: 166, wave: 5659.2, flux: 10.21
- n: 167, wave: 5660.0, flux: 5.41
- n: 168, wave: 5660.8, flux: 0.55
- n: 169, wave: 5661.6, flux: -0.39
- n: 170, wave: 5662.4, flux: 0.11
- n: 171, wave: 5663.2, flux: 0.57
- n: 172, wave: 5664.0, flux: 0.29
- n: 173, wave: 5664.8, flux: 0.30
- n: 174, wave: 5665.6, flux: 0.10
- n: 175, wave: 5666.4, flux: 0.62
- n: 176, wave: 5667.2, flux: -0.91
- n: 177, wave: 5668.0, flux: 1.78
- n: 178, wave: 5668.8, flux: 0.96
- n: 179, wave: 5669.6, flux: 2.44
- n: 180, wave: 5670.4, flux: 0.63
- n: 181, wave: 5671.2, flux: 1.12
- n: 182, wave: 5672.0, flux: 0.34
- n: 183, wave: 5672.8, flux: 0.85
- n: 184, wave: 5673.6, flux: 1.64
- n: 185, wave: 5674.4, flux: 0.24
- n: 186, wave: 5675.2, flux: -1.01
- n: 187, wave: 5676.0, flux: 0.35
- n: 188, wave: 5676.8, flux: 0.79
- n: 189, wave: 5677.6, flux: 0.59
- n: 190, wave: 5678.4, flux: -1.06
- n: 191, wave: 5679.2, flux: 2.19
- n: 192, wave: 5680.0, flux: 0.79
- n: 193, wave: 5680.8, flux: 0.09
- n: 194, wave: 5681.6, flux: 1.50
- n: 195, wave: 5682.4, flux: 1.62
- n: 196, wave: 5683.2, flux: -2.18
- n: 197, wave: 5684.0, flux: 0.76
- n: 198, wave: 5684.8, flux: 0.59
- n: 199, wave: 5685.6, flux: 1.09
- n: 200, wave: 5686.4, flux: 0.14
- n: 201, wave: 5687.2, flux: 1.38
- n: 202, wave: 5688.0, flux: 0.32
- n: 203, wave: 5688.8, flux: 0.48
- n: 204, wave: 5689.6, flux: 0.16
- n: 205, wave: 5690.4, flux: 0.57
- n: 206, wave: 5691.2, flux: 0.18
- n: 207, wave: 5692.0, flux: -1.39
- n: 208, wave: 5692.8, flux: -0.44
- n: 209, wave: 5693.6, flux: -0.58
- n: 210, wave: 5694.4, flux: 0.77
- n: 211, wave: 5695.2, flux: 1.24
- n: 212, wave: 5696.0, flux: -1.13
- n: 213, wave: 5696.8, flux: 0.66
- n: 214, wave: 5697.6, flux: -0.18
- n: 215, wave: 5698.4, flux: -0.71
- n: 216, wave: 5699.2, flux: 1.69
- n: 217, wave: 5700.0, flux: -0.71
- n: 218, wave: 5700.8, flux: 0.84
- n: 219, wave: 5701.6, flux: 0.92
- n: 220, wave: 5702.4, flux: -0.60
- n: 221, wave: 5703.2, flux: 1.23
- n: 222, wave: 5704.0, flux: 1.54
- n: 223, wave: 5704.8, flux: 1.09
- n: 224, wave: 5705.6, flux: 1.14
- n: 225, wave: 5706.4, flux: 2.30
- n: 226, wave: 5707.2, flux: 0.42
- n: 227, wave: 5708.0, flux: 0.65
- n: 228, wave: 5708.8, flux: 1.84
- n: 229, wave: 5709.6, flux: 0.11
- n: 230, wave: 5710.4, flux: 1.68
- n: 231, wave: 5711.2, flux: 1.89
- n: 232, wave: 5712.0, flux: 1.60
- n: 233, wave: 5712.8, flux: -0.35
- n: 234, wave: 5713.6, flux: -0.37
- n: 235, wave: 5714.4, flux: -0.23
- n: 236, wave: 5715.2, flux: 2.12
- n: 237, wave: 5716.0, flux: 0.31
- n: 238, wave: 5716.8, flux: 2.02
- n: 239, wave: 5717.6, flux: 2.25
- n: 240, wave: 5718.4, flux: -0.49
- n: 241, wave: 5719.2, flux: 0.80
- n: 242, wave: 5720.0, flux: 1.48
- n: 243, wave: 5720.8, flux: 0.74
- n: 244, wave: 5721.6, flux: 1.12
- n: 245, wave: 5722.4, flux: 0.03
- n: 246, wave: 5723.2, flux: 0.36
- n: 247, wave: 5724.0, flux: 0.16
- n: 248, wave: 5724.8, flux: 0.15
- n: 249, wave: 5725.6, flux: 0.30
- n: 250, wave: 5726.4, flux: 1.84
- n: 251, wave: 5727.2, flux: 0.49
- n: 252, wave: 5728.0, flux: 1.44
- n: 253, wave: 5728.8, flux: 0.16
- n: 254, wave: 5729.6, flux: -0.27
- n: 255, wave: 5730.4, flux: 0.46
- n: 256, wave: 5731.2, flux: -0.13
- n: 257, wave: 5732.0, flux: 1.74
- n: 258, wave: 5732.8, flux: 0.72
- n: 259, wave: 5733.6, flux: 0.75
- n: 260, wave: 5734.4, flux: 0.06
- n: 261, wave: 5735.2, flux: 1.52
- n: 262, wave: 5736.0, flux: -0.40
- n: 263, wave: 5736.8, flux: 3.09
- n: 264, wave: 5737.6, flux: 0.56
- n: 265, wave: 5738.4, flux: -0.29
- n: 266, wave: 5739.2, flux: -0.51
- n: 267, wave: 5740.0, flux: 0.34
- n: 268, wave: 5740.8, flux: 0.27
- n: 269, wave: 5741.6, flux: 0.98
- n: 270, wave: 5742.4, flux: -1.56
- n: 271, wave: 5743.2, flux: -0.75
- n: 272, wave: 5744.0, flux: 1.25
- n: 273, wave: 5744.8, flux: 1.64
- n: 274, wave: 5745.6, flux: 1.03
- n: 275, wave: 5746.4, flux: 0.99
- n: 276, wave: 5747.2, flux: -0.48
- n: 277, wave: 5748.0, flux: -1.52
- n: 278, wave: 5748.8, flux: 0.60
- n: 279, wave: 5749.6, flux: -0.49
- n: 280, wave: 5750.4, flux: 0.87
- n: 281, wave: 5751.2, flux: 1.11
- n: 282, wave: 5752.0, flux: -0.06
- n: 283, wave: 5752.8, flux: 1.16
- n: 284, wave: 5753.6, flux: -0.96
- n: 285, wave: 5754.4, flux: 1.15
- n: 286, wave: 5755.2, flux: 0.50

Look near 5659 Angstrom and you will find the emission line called [O III]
